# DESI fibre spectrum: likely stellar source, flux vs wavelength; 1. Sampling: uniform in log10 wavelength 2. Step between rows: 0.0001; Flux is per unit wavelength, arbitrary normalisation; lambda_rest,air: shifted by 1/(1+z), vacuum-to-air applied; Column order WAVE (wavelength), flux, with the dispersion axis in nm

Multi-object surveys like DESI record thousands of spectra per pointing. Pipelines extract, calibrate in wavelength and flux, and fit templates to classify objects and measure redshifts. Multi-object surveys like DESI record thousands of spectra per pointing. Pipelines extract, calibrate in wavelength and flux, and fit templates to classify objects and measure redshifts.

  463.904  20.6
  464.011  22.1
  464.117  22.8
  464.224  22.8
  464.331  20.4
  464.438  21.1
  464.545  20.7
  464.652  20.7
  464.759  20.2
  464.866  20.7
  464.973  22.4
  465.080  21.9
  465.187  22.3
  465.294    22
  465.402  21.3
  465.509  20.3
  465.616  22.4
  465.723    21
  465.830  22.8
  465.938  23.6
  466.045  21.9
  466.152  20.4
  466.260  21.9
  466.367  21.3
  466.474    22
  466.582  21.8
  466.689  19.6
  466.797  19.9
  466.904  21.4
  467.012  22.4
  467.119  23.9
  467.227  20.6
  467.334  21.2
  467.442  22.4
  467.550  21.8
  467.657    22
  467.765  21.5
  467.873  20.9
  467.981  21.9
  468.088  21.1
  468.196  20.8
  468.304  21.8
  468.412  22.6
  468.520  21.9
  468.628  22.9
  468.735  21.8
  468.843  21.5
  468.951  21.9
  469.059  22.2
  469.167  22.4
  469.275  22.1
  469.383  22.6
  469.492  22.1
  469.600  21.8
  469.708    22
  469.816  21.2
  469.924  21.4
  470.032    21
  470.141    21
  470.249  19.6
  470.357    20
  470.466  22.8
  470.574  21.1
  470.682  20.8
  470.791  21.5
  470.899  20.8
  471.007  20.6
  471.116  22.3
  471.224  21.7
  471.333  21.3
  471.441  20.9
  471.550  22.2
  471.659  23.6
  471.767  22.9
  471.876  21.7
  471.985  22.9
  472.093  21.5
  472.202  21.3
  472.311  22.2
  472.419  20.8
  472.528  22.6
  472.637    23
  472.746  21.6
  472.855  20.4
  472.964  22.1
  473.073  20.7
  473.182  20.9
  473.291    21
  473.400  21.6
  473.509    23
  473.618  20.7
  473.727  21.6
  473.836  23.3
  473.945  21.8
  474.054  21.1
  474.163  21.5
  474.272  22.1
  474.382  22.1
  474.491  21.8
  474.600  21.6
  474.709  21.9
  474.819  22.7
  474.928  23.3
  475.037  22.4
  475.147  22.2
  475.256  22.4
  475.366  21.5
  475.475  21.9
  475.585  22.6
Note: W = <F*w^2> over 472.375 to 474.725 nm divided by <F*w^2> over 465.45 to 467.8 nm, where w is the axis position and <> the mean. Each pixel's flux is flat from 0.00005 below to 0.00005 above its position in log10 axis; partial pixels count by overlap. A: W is 1.03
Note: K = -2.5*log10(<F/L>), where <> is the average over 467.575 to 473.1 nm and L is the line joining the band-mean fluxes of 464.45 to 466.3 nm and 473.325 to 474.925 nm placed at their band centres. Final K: 0.00 mag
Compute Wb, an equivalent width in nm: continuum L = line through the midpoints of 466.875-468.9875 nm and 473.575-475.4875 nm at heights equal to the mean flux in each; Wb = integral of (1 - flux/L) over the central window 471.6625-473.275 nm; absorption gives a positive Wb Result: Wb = 0.011 nm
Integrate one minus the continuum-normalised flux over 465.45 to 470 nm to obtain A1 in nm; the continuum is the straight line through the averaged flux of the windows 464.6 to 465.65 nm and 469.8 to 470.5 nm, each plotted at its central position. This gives -0.125 nm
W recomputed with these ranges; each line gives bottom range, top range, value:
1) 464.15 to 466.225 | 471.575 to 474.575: 1.05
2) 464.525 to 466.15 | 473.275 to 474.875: 1.05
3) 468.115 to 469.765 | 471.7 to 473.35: 1.00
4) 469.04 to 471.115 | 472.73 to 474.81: 1.03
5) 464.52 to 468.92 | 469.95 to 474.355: 1.02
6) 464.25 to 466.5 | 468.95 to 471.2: 1.02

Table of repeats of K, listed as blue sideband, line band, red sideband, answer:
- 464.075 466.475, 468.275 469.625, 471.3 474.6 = -0.02 mag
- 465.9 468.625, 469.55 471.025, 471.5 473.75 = 0.03 mag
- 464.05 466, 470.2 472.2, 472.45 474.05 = 0.01 mag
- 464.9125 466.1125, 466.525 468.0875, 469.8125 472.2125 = 0.02 mag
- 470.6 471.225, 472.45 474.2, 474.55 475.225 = 0.01 mag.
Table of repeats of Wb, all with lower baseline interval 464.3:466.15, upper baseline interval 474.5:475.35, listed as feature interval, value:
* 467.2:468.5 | 0.01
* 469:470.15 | 0.00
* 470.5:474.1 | 0.06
